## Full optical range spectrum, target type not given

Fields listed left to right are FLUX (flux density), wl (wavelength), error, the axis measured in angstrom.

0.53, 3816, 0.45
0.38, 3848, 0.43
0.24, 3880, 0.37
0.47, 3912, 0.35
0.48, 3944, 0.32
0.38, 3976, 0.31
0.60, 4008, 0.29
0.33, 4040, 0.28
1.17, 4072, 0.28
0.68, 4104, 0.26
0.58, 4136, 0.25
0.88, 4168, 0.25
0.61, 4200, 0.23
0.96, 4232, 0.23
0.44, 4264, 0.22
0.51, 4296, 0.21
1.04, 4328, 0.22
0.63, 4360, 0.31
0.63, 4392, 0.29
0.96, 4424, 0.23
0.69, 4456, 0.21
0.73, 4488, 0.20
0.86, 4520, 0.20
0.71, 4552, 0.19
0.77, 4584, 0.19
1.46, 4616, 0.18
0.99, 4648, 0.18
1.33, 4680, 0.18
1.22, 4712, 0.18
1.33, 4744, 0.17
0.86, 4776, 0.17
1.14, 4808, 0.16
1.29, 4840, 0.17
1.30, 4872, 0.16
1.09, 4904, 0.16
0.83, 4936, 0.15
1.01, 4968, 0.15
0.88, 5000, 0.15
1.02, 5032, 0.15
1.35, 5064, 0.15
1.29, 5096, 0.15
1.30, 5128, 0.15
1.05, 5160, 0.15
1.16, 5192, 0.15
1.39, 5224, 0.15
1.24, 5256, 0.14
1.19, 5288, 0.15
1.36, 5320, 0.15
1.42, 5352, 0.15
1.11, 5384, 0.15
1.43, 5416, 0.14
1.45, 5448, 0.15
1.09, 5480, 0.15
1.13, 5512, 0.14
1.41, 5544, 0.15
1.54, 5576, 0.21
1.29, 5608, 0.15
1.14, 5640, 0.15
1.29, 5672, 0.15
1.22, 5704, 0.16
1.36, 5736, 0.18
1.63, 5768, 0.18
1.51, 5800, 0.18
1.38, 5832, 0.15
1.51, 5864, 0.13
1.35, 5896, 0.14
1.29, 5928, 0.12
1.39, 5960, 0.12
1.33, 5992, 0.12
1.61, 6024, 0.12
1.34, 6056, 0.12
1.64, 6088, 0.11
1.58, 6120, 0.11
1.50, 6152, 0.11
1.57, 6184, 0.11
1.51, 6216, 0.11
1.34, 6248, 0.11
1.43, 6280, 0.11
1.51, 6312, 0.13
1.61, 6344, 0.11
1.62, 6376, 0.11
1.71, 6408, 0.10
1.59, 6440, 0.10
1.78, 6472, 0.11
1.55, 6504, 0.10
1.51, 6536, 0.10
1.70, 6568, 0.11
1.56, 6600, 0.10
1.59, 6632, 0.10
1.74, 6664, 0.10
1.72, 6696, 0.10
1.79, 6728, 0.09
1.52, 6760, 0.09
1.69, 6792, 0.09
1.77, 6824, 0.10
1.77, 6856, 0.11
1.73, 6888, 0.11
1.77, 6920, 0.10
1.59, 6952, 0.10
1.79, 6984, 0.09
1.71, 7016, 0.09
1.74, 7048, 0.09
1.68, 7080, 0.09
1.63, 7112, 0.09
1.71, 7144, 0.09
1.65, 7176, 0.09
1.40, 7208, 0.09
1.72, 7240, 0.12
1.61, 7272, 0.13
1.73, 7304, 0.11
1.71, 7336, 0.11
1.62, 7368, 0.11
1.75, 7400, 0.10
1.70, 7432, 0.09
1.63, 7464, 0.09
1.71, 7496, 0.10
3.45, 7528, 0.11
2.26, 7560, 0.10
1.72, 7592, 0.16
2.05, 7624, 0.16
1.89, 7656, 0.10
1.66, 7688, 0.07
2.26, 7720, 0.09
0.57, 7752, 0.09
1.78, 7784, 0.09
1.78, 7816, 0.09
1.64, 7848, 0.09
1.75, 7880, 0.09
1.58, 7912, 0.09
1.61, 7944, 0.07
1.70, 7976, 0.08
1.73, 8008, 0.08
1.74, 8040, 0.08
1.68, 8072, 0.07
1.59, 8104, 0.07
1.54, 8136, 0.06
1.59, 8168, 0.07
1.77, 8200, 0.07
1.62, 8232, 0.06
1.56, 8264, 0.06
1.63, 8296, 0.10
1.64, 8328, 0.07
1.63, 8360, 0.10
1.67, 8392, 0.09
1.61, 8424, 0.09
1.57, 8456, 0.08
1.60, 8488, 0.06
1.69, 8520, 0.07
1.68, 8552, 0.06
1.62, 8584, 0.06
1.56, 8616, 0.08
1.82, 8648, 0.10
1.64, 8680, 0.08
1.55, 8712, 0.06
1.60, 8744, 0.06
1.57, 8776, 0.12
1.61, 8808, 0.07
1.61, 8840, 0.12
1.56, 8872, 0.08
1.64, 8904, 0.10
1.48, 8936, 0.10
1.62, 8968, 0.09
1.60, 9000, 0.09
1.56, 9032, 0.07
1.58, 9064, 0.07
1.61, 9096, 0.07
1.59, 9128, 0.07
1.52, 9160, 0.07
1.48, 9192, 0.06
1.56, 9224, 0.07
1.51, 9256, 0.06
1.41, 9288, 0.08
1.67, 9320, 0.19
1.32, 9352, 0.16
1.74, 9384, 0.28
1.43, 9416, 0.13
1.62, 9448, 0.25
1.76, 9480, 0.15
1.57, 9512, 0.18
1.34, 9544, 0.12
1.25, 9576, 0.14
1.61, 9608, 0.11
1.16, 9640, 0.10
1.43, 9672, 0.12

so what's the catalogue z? 0.148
